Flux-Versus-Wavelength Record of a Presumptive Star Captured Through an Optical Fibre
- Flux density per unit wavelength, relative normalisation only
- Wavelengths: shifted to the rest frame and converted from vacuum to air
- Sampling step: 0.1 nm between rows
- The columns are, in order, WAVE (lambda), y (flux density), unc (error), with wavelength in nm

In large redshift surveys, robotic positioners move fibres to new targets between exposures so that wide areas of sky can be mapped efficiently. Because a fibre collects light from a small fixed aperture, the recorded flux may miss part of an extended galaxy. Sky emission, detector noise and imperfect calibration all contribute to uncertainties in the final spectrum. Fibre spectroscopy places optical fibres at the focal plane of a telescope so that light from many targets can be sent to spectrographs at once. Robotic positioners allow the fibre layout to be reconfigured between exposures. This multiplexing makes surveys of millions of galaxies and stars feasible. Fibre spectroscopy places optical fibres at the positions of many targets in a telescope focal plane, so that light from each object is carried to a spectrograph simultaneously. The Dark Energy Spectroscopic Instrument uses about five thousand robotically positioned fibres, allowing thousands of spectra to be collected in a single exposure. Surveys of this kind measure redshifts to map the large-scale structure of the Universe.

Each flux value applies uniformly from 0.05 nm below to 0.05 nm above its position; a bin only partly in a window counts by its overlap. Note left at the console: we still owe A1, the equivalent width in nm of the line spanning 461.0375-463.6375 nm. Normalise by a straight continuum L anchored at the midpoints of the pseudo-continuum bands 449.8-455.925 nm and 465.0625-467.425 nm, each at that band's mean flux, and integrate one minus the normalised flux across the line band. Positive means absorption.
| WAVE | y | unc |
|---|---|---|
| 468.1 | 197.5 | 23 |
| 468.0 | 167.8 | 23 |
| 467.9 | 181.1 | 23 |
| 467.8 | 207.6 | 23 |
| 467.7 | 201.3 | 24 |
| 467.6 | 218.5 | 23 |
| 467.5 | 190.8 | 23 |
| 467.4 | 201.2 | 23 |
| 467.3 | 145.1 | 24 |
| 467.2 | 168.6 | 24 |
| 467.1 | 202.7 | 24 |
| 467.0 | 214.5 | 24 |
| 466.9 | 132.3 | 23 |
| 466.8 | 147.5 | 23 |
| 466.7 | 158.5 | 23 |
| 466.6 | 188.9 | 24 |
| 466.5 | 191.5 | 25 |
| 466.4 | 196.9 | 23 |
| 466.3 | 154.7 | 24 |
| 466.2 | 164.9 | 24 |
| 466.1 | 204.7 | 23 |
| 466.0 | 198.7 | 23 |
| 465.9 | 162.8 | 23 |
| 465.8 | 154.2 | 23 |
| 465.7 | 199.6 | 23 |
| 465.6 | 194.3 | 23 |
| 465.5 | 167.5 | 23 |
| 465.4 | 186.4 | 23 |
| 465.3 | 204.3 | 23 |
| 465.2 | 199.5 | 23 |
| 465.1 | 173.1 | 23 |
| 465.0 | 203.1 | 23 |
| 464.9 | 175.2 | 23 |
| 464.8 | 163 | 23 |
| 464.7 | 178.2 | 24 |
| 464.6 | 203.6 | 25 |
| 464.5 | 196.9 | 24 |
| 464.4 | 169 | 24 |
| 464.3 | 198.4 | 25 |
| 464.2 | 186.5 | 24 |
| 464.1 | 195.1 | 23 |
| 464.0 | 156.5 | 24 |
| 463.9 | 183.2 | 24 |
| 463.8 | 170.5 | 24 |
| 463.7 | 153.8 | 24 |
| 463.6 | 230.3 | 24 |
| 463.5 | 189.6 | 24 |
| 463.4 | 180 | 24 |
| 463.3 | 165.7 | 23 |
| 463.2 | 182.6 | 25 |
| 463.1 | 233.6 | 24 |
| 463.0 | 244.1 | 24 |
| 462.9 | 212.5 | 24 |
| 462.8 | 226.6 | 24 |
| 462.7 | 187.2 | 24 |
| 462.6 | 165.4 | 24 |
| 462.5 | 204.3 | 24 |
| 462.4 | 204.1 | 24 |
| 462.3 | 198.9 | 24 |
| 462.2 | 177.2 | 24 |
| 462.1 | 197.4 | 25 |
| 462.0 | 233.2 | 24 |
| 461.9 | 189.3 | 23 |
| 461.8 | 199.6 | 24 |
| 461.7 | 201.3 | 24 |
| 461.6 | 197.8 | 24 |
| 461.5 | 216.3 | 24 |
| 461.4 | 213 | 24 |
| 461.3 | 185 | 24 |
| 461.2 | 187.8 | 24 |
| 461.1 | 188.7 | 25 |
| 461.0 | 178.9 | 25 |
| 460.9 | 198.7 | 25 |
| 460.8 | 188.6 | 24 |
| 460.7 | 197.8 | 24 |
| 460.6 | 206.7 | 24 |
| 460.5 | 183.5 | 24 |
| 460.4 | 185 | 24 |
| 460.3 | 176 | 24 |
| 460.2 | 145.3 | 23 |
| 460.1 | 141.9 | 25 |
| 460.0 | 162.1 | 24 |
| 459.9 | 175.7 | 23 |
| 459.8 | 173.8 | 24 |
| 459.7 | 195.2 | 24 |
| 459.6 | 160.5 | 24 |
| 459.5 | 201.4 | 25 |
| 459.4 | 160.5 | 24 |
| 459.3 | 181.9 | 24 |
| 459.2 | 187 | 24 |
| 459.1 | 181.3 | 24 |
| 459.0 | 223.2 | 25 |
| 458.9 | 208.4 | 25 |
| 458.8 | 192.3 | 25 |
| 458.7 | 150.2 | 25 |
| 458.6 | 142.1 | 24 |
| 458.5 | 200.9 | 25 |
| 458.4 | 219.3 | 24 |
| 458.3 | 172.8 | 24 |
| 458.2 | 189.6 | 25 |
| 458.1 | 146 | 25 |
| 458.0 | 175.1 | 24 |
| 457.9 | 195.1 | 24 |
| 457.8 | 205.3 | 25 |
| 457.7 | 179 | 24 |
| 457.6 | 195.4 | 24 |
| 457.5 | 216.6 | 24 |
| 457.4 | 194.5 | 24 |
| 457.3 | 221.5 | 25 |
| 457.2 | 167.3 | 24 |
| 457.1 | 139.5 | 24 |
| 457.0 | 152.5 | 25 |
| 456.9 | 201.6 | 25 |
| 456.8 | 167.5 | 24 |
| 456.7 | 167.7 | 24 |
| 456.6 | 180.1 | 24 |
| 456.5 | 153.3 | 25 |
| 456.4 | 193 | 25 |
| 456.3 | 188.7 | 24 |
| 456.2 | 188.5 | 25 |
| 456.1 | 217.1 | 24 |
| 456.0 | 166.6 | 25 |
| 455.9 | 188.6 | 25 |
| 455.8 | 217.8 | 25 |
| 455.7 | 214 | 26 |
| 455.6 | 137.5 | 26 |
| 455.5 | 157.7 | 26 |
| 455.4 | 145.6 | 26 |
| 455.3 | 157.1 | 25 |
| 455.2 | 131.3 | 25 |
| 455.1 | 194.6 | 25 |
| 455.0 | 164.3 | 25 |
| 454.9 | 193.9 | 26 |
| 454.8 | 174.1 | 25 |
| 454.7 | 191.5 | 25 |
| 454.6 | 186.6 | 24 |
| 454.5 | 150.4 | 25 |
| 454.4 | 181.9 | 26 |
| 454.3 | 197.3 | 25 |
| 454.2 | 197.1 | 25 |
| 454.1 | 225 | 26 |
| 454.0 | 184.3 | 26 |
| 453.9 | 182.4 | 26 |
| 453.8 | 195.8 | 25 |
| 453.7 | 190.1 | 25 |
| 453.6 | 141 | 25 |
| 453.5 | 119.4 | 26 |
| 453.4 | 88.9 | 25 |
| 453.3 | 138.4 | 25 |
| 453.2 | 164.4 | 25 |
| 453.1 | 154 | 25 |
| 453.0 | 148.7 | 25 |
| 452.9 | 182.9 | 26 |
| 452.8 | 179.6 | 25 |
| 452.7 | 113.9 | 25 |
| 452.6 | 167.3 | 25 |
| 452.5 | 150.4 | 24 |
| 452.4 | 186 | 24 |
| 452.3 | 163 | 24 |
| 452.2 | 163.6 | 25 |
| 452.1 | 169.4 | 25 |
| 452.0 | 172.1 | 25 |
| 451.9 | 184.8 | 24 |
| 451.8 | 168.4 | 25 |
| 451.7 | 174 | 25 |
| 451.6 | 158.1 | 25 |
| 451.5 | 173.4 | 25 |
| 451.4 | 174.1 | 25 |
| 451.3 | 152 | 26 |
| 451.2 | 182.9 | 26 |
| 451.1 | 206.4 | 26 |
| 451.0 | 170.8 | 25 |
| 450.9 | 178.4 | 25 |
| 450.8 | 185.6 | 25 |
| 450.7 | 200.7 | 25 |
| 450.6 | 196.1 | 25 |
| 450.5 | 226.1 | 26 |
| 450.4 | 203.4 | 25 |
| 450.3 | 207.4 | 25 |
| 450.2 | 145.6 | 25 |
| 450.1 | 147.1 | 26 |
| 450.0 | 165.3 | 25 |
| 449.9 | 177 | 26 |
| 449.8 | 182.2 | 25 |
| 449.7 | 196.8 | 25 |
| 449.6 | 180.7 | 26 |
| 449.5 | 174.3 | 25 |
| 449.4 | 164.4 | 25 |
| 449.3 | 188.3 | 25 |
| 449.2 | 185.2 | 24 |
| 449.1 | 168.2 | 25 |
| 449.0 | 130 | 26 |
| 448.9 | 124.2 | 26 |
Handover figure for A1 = -0.332 nm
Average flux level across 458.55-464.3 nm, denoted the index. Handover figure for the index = 189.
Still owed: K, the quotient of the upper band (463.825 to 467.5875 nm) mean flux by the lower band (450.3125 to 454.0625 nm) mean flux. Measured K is 1.1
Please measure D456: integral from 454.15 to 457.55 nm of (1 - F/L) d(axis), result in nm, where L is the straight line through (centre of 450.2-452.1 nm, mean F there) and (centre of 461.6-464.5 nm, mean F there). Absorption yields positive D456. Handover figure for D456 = 0.14 nm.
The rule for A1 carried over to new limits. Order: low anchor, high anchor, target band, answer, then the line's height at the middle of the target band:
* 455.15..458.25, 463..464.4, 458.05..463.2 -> -0.16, 184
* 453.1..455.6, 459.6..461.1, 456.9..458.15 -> -0.07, 174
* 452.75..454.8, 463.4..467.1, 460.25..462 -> -0.17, 178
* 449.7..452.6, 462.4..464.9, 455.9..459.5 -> 0.01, 184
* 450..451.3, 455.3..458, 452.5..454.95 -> 0.20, 184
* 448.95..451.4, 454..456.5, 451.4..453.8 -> 0.27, 180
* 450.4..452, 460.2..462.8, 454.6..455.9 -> 0.09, 187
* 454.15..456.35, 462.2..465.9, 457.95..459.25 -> 0.00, 183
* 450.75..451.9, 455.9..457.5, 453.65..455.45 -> -0.01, 179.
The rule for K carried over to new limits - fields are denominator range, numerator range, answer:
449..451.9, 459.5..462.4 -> 1.05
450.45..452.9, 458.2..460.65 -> 1.03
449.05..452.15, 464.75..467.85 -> 1.02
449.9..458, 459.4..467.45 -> 1.06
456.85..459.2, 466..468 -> 0.98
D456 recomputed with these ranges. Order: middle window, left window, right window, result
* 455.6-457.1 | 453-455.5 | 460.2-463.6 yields -0.056 nm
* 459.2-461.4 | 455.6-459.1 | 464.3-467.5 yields 0.039 nm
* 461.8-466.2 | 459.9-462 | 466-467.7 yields -0.142 nm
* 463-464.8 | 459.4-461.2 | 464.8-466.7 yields -0.056 nm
